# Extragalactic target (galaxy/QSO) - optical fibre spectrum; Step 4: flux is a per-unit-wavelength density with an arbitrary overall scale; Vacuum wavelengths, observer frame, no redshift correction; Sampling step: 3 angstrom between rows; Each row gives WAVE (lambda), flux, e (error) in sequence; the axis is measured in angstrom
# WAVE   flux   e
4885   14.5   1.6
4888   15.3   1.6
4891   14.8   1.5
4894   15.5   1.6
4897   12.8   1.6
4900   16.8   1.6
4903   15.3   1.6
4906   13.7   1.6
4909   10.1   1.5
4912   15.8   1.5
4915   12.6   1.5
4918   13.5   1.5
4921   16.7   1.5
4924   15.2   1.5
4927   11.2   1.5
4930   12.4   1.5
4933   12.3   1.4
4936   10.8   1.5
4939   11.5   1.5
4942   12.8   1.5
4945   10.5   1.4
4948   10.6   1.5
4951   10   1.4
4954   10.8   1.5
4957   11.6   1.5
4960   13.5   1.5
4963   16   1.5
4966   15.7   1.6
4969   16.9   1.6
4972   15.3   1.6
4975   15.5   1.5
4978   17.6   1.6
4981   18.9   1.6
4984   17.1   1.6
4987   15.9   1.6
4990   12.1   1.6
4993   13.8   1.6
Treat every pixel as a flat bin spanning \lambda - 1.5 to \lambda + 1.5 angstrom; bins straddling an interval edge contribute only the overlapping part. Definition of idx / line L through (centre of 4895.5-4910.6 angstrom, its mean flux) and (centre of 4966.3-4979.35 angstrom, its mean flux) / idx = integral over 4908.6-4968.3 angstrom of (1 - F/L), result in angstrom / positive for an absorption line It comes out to 8.8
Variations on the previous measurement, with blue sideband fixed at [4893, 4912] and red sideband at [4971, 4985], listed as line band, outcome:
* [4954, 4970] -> 2.01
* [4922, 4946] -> 4.81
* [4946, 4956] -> 3.39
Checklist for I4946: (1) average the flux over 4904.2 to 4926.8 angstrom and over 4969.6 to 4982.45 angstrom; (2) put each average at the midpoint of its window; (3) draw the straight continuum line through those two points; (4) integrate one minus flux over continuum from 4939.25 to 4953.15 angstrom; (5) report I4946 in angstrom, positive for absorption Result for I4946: 3.9 angstrom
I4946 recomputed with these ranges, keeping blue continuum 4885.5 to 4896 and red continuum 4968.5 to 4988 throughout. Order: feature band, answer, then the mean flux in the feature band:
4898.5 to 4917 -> 1.6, 14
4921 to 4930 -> 1.2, 13.6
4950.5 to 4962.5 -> 3.2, 12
